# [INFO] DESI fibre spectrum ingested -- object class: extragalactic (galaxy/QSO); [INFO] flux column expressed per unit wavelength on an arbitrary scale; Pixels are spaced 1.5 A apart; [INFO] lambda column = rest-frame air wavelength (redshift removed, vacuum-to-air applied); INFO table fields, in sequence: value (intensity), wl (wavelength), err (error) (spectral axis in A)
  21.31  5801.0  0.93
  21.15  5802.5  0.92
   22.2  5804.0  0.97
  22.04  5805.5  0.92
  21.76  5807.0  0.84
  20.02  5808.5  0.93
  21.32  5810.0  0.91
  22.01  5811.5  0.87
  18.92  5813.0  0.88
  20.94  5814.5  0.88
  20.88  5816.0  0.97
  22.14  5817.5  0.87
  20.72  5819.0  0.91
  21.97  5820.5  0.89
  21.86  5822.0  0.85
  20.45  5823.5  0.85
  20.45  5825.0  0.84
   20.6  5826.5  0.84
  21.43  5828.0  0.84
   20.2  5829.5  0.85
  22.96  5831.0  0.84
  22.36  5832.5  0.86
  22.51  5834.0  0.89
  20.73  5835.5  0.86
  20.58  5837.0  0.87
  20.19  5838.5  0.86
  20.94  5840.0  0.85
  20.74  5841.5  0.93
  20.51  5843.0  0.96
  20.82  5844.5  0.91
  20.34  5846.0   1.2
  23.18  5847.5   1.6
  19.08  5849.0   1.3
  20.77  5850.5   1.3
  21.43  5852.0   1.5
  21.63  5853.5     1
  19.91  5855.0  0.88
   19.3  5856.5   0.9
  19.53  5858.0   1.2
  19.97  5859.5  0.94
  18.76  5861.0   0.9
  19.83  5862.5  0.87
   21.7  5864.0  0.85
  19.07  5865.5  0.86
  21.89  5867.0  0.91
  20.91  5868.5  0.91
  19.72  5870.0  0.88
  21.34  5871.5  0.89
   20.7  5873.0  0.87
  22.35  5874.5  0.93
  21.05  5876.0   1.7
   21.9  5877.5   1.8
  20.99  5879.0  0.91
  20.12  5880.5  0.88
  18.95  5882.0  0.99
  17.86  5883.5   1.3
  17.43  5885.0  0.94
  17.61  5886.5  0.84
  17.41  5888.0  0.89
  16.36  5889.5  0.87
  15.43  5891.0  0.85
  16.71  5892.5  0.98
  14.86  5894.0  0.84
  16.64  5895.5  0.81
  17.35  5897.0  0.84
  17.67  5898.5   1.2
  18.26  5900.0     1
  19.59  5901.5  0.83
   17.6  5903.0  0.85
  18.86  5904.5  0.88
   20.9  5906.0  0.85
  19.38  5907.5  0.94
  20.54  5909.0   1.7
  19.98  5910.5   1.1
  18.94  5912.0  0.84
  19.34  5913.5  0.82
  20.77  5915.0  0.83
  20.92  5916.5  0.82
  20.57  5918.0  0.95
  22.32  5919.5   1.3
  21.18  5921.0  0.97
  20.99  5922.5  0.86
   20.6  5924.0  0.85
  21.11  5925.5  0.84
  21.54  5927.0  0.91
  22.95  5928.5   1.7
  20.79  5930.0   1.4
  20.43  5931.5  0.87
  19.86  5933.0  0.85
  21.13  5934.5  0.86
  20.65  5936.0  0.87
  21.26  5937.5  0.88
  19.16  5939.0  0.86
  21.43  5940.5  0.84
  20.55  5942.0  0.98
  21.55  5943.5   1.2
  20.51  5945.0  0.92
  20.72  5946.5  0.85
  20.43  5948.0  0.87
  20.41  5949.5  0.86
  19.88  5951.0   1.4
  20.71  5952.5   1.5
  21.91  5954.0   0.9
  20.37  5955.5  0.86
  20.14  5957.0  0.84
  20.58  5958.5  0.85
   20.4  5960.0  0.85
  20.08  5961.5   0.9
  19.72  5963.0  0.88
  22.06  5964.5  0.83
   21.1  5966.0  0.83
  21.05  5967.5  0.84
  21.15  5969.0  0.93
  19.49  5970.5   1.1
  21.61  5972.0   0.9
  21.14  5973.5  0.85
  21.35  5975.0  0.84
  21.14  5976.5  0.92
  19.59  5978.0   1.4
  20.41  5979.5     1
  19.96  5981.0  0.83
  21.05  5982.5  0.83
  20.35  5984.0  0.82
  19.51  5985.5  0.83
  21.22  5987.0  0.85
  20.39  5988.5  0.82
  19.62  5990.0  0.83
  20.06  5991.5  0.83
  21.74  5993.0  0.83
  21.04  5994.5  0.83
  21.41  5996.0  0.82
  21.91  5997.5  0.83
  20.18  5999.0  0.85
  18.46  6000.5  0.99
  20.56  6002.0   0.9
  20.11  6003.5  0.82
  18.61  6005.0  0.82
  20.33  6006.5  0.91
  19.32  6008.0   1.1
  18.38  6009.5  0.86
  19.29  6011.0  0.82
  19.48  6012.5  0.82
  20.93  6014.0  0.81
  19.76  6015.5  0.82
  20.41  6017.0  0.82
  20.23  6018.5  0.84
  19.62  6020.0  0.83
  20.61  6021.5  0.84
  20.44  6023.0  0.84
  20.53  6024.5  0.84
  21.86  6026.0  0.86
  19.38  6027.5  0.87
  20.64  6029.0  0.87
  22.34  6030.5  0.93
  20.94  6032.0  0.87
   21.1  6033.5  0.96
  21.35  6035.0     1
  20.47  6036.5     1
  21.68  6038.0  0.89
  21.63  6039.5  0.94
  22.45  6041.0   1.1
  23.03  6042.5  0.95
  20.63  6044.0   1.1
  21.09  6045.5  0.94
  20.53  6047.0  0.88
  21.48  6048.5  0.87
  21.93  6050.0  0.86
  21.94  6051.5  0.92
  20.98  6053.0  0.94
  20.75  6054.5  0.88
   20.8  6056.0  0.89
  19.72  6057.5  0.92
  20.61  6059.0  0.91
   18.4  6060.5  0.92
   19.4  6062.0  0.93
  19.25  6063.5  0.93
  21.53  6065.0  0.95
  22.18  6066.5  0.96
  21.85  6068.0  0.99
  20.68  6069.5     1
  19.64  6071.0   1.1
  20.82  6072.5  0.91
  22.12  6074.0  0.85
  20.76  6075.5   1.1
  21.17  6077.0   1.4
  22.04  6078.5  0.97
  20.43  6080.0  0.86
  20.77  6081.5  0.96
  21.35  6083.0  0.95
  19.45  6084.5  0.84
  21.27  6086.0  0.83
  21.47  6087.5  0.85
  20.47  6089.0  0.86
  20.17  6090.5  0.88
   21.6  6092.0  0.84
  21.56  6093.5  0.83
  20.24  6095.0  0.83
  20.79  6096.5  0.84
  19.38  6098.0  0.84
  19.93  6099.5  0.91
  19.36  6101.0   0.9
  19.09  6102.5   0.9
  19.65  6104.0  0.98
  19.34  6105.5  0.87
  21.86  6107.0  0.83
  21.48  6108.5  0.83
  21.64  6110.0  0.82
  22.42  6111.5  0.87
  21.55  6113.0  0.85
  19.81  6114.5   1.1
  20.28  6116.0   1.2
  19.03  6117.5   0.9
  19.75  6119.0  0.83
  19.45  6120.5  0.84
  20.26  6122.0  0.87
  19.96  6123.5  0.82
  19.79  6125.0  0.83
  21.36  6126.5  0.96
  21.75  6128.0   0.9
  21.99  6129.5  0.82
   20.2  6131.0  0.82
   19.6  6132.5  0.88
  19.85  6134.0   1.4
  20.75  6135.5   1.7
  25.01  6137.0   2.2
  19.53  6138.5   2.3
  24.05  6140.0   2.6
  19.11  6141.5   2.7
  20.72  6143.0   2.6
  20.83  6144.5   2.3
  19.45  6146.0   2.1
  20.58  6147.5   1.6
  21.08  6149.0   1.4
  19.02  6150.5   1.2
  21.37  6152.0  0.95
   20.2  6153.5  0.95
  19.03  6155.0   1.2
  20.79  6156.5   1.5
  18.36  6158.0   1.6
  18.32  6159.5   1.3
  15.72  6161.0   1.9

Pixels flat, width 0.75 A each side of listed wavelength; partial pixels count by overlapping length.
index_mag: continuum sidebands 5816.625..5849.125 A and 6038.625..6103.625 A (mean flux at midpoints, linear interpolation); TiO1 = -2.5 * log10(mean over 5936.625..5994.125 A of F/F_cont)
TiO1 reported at 0.02 mag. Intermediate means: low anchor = 21.2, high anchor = 20.8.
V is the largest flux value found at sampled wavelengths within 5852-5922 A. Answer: 22.35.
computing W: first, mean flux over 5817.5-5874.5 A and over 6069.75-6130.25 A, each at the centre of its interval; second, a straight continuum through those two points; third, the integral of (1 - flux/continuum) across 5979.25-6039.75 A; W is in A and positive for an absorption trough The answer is 0.84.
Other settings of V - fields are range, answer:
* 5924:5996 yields 22.95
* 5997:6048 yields 23.03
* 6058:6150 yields 25.01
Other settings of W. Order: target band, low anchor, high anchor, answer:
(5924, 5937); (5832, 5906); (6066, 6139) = -0.7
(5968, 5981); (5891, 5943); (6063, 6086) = -0.3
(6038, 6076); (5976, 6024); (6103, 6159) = -1.2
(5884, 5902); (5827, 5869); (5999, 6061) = 3.1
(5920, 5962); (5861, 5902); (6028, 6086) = -2.3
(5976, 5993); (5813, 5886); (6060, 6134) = 0.2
